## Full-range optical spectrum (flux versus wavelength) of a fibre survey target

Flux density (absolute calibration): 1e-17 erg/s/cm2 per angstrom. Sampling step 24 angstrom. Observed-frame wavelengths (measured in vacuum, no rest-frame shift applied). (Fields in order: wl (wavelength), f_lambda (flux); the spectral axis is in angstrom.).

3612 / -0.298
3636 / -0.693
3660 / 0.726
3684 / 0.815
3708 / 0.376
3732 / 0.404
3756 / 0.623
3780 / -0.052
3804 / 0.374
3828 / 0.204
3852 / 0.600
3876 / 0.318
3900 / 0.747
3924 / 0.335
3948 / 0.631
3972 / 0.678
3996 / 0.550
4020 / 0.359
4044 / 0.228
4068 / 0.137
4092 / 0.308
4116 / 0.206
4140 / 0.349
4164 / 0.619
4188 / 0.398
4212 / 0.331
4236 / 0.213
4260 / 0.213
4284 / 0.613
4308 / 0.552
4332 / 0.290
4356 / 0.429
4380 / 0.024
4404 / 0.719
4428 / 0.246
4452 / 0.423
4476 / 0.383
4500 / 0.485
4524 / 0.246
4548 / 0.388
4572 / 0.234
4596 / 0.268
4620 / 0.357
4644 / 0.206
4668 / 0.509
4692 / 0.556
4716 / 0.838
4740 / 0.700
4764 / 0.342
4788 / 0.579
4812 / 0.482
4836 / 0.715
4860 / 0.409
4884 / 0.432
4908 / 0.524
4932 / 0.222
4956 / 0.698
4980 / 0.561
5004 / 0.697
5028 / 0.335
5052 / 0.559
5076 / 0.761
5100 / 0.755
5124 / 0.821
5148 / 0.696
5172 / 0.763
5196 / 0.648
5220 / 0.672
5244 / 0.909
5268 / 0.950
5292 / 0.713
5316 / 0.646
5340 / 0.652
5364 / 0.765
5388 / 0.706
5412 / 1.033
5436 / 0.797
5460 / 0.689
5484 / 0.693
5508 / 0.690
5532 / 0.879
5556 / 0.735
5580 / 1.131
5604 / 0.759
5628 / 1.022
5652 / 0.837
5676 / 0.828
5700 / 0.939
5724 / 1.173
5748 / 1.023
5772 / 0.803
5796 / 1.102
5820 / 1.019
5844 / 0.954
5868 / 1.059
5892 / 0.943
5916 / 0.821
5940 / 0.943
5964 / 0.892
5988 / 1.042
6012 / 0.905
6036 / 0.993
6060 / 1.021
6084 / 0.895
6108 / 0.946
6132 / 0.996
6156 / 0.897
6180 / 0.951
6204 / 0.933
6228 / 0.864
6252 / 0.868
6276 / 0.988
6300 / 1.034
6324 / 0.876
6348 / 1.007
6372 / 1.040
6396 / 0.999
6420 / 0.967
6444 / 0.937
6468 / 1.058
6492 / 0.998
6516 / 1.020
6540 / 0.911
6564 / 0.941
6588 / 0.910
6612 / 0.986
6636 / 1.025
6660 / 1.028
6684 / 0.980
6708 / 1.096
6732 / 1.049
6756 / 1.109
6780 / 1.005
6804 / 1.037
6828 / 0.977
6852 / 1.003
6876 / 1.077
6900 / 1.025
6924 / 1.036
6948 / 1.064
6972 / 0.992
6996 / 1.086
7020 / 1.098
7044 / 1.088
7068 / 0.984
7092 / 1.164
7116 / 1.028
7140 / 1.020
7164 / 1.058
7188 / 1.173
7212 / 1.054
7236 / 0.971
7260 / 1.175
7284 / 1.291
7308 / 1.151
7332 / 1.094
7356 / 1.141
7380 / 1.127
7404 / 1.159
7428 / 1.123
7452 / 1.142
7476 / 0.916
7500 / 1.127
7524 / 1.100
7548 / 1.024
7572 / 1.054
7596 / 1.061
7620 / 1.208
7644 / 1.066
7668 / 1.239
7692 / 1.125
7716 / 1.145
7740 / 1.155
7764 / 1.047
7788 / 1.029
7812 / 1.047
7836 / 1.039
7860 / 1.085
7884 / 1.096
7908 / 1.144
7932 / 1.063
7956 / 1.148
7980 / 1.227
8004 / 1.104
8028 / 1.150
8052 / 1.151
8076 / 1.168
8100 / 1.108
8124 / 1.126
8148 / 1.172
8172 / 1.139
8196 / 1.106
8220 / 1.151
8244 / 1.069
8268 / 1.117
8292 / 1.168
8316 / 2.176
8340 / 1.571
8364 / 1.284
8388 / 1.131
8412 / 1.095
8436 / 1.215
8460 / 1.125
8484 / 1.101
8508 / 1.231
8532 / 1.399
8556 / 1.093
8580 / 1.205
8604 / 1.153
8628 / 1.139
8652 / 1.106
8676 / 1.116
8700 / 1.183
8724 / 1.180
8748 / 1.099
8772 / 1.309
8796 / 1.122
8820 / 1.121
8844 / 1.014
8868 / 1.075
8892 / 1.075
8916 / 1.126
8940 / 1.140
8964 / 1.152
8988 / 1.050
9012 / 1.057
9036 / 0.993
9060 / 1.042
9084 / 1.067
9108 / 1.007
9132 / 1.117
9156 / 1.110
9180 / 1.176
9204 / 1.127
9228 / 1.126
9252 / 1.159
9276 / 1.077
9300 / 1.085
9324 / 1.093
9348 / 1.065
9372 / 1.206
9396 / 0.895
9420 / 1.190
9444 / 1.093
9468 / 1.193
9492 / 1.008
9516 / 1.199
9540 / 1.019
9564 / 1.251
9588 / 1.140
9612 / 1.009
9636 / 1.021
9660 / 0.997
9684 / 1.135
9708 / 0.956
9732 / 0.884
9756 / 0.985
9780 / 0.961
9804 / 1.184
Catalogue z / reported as 0.268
